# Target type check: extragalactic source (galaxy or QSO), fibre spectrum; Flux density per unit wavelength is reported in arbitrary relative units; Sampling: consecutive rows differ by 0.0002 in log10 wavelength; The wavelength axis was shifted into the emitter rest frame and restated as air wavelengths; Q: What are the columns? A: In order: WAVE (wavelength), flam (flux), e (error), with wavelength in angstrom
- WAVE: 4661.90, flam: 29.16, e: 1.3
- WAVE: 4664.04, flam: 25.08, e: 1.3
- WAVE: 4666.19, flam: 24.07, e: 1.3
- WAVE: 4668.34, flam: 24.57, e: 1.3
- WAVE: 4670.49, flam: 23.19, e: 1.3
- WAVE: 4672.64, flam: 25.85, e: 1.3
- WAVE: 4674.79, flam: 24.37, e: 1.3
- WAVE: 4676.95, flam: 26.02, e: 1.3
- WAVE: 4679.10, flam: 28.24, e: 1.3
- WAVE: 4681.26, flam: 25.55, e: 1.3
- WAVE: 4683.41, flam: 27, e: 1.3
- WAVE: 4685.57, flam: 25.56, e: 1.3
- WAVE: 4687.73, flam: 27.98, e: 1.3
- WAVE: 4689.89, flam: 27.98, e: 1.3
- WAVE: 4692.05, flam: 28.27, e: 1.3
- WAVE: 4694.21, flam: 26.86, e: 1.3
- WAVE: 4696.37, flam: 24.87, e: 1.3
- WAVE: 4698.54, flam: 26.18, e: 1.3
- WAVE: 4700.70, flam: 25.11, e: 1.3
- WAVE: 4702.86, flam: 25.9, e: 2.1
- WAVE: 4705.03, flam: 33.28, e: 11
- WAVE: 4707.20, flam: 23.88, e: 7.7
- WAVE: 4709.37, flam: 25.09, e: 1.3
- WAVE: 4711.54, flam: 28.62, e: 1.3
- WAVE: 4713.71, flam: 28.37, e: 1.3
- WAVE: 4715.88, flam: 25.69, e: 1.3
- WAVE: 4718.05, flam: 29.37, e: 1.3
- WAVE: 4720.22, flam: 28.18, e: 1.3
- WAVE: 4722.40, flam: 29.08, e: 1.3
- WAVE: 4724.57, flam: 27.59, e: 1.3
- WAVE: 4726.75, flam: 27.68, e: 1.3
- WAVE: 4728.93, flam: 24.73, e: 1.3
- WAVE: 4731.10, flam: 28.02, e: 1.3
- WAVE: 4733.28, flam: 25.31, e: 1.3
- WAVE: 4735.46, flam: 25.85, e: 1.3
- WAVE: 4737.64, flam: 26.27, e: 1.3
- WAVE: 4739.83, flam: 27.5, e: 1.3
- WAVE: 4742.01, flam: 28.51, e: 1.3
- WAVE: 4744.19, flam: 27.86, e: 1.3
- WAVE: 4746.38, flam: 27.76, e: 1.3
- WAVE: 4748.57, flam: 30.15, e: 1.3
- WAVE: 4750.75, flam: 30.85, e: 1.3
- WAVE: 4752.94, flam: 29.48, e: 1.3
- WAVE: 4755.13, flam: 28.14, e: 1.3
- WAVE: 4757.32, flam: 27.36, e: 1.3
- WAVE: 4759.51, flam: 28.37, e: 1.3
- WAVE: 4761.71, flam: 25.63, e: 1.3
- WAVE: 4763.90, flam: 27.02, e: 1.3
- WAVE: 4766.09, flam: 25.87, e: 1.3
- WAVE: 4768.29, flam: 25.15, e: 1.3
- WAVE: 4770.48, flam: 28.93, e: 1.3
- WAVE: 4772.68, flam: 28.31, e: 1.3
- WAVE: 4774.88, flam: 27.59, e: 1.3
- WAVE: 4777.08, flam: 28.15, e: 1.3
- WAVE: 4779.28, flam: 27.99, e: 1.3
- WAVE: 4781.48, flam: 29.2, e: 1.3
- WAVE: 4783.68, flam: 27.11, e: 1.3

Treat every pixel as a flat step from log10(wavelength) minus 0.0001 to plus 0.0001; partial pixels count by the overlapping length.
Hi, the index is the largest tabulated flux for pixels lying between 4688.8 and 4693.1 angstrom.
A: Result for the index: 28.27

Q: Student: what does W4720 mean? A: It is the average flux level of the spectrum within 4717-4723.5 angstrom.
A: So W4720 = 28.9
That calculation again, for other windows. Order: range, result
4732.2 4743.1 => 26.7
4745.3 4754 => 29.6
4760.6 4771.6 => 26.5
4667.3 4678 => 24.8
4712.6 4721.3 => 27.9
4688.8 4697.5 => 27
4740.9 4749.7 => 28.6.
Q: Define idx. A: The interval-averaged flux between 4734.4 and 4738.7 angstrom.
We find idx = 26.1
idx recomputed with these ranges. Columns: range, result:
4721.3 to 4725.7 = 28.3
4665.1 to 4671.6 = 24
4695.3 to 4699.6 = 25.5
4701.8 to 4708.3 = 27.7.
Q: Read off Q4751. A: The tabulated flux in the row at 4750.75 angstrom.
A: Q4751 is 30.85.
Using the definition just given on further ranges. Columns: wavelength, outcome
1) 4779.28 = 27.99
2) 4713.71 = 28.37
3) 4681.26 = 25.55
